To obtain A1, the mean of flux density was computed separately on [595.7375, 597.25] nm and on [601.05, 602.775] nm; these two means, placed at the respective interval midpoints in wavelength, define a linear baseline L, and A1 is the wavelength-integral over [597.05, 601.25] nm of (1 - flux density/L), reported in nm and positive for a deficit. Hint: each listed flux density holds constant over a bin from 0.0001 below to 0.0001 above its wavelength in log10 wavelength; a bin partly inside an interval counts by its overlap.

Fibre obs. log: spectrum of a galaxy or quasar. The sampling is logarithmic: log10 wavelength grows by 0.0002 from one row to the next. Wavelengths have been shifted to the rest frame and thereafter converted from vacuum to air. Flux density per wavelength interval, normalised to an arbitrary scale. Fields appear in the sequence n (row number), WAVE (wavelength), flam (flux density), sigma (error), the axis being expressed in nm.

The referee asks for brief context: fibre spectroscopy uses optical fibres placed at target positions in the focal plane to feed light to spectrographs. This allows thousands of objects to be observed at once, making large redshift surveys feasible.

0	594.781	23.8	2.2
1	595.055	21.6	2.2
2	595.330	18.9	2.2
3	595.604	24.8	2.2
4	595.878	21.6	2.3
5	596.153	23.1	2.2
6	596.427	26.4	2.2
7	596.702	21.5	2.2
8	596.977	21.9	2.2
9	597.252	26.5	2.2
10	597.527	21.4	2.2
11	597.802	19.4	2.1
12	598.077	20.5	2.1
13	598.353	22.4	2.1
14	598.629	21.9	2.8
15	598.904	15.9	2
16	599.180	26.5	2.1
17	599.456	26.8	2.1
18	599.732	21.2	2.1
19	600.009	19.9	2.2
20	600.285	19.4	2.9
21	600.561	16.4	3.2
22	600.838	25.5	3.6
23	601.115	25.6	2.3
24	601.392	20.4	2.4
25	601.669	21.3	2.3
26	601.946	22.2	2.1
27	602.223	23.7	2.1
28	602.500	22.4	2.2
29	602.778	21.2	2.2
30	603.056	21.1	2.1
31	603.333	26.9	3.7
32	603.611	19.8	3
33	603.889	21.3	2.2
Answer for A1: 0.16 nm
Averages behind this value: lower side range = 23.2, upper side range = 22.4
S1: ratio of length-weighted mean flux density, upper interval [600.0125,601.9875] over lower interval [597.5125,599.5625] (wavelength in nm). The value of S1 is 0.98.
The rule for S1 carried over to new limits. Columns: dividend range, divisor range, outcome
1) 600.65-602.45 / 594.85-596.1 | 1.04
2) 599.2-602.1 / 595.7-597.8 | 0.96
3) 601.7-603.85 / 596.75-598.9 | 1.04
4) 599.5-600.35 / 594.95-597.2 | 0.93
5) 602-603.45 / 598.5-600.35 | 1.06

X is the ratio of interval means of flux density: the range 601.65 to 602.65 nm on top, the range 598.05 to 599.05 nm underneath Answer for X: 1.1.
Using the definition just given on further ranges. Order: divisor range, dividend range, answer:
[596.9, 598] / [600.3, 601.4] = 0.98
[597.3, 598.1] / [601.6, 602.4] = 1.07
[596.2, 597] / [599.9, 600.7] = 0.79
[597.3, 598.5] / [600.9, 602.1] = 1.06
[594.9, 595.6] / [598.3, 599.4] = 1.04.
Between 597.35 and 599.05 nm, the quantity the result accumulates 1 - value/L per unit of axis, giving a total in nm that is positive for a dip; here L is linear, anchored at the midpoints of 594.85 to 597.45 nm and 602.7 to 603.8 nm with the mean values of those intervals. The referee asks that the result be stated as 0.172 nm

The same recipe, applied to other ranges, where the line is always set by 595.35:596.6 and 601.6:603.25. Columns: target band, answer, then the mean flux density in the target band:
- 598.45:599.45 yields 0.029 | 22.2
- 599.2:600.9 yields 0.072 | 21.7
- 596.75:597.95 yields 0.049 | 22.2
